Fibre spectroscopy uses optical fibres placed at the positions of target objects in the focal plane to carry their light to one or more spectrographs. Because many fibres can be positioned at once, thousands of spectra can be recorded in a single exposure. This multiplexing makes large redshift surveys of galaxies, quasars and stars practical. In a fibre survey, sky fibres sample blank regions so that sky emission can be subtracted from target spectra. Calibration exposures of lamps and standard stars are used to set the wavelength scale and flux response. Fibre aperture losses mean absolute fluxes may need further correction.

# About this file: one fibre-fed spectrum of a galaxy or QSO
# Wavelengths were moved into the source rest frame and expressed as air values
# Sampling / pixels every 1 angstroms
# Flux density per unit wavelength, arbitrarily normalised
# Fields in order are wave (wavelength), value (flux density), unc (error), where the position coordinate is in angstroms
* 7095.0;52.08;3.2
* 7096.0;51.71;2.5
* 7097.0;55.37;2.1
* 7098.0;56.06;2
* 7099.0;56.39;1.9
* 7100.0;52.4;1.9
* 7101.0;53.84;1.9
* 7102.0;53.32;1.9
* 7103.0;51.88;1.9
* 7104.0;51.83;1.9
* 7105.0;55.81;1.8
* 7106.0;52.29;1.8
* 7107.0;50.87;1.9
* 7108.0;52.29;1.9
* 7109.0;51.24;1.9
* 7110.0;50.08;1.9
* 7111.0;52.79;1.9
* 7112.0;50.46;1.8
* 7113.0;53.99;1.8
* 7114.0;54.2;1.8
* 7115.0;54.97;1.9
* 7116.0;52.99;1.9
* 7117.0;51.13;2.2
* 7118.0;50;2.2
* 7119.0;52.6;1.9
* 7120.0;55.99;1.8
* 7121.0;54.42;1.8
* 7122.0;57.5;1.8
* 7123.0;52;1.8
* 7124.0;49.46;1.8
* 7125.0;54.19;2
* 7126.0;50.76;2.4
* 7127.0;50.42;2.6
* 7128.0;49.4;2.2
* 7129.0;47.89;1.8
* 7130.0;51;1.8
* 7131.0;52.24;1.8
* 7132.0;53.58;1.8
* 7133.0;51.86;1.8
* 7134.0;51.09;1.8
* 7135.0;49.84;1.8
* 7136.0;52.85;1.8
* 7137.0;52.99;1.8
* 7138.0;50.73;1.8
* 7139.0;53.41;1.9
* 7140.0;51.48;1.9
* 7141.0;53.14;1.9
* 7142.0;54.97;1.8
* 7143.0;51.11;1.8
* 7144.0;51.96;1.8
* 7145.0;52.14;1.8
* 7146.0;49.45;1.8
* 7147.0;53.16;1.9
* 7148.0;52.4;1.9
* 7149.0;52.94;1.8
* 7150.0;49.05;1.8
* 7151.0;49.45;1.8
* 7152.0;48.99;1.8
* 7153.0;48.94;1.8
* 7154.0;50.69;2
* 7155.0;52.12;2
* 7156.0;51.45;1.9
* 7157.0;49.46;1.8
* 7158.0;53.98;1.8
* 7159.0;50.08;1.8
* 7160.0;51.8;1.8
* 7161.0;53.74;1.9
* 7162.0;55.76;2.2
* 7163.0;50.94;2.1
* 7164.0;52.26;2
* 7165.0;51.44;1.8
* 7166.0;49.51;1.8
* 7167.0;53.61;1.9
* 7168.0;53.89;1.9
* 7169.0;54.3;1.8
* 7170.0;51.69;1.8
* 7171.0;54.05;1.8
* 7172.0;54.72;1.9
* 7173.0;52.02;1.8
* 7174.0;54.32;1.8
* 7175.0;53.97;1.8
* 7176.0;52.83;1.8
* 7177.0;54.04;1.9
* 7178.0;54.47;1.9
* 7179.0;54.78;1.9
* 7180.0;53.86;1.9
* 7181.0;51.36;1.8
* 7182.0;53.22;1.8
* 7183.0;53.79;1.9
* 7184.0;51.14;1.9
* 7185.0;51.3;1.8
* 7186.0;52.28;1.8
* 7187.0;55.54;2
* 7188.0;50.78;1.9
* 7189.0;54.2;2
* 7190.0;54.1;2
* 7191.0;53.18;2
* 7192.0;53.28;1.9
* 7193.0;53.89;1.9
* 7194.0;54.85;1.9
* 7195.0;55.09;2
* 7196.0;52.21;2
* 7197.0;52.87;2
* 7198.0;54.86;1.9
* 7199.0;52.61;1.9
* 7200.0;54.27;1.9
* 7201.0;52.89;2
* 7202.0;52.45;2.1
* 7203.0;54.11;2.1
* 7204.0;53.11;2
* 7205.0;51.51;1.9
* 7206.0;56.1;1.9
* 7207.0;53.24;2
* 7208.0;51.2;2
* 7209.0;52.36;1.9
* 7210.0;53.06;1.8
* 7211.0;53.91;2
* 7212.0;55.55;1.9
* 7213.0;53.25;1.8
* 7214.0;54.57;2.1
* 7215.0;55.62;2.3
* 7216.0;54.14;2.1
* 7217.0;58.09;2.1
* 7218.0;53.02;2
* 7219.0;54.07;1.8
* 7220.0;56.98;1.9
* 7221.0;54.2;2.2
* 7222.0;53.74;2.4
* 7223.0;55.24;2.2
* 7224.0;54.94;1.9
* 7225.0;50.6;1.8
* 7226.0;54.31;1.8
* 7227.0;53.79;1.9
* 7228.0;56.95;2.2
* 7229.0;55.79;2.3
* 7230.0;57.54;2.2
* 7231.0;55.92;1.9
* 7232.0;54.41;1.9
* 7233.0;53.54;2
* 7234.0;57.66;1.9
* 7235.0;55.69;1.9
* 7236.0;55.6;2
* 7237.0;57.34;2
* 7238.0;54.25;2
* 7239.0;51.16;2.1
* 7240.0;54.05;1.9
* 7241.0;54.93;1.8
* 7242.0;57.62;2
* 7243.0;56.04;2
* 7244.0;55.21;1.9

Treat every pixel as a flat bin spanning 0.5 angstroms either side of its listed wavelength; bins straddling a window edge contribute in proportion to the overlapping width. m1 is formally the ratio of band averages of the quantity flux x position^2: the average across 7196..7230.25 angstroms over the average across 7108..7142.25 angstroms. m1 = 1.06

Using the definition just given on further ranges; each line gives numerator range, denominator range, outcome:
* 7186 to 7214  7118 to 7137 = 1.05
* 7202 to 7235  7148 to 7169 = 1.07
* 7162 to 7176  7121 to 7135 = 1.04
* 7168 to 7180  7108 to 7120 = 1.04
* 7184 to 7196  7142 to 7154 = 1.06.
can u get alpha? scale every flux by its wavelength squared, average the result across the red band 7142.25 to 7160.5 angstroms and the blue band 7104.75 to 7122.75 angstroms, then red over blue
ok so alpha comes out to 1.0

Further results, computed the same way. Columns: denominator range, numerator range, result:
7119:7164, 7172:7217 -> 1.05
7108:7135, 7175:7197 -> 1.04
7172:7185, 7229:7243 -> 1.06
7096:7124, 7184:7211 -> 1.03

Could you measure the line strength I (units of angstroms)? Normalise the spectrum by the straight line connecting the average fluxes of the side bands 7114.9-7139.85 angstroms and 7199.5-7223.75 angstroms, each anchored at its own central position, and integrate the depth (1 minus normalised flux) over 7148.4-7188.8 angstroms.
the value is 0.5 angstroms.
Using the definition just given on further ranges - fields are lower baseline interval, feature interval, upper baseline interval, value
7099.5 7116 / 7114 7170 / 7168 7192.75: 1.0 angstroms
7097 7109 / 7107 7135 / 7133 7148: 0.3 angstroms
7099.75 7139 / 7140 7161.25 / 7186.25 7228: 0.6 angstroms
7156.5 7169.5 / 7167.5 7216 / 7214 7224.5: 0.2 angstroms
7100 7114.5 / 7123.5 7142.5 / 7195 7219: 0.4 angstroms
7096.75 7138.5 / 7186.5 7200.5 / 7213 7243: 0.1 angstroms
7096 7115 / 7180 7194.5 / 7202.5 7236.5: 0.3 angstroms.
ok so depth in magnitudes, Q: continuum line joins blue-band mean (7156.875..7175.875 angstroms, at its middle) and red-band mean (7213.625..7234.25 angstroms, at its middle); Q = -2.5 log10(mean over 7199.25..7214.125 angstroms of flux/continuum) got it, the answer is 0.019 mag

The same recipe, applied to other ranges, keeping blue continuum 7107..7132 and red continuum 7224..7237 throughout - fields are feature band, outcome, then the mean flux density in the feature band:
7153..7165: 0.029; 51.9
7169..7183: 0.004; 53.5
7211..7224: 0.001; 54.8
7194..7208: 0.019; 53.5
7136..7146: 0.009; 52.3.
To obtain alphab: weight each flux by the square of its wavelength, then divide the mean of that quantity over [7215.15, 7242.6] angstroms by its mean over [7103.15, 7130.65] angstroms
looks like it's 1.09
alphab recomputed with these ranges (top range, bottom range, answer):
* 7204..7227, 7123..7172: 1.06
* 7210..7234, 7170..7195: 1.04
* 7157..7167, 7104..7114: 1.01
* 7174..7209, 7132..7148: 1.04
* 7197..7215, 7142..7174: 1.04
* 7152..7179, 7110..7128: 1.01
